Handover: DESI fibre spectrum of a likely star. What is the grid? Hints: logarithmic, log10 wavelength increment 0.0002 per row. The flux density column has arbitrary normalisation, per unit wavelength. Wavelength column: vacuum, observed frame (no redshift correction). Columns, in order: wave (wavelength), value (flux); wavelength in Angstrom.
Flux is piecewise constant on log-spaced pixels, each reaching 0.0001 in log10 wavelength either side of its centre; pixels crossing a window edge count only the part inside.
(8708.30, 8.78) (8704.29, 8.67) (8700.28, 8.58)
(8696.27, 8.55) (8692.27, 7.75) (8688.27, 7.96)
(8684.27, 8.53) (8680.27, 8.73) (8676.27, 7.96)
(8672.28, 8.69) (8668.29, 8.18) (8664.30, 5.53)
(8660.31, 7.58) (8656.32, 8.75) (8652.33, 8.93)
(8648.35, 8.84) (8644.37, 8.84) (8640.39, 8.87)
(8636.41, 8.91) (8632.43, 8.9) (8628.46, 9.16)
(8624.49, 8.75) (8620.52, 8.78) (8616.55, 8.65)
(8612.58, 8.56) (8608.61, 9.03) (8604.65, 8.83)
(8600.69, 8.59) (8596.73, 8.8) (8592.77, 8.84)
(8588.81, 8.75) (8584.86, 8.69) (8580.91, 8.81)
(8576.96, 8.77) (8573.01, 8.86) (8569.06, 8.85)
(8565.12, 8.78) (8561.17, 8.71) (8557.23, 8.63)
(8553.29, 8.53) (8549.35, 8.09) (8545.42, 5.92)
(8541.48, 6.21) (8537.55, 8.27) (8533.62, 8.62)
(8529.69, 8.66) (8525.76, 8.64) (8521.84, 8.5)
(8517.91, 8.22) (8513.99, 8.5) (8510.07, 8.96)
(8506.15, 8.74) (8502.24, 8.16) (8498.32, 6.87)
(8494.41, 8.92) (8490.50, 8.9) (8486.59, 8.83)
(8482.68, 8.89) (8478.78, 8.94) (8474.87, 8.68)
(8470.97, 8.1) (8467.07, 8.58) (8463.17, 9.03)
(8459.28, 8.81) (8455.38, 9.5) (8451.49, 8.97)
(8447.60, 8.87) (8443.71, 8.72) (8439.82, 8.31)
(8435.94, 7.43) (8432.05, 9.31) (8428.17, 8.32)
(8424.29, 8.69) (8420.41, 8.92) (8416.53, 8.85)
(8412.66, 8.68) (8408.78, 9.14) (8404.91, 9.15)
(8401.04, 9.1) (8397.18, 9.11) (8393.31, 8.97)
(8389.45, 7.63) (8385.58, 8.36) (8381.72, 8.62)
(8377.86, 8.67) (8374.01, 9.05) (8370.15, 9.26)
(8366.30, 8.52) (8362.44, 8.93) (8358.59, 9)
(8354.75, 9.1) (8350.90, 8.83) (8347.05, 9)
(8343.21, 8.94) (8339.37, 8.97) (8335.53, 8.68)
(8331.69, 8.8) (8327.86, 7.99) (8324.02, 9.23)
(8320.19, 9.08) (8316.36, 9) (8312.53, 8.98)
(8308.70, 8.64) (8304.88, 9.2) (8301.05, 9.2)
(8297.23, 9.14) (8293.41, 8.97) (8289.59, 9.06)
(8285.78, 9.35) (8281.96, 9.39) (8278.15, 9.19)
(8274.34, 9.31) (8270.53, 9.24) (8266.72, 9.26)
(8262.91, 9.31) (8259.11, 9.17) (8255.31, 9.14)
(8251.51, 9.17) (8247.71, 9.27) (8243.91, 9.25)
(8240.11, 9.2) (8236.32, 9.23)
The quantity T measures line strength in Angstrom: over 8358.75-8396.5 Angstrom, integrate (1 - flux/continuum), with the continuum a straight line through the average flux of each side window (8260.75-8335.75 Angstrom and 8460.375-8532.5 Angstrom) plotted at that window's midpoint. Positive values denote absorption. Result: 0.7 Angstrom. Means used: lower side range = 9.06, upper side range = 8.57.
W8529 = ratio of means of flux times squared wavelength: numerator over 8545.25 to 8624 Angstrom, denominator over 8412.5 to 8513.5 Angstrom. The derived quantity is 1.03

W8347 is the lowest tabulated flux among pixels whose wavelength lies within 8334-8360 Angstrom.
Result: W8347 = 8.68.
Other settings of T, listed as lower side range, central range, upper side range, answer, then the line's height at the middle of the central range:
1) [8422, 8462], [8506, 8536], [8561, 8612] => 0.5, 8.75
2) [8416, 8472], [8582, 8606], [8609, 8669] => -0.6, 8.55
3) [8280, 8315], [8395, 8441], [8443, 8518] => 0.3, 8.82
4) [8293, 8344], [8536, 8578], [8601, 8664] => 2.8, 8.73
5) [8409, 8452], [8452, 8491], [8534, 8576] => -1.6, 8.48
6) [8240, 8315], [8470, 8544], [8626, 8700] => 2.7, 8.7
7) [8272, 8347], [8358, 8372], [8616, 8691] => 0.0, 8.92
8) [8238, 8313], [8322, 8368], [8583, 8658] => 1.4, 9.1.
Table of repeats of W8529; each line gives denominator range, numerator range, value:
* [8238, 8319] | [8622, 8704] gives 1.00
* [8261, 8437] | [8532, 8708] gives 1.01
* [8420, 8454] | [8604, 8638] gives 1.07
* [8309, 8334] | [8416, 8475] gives 1.01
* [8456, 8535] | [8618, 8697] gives 1.02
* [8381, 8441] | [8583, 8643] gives 1.07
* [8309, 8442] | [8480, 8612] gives 1.00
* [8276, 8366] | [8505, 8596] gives 0.99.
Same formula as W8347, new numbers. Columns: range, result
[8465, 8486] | 8.1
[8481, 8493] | 8.83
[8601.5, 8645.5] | 8.56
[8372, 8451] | 7.43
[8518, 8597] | 5.92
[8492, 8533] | 6.87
